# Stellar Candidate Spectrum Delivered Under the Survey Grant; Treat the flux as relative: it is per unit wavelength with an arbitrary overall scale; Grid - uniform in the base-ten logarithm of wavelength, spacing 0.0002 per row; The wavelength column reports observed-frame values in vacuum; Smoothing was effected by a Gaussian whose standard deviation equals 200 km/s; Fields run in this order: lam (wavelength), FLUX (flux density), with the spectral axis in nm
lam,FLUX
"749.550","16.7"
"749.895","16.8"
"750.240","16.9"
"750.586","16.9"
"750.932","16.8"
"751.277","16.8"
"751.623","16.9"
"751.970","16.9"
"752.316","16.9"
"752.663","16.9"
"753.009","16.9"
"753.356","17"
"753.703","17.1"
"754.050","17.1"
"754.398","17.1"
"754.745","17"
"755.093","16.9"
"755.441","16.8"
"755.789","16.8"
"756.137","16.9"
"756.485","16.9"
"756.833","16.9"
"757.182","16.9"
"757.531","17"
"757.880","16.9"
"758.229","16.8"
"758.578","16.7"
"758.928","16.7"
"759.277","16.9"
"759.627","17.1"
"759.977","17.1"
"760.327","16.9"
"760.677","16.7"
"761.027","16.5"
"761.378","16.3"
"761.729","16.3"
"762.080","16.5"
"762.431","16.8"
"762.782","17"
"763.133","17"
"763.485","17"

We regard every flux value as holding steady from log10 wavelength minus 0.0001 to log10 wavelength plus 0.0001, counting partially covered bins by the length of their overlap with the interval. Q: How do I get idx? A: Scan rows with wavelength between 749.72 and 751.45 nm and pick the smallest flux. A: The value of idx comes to 16.8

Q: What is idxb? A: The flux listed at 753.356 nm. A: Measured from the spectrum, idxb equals 17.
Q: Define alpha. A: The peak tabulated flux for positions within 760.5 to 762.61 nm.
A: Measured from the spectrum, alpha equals 16.8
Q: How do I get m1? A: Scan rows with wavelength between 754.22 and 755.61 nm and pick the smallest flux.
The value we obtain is 16.8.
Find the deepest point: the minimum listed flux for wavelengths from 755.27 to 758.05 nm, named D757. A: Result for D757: 16.8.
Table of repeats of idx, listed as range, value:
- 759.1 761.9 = 16.3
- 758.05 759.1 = 16.7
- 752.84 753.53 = 16.9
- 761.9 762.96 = 16.5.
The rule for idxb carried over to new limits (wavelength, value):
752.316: 16.9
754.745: 17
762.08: 16.5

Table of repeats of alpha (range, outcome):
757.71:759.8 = 17.1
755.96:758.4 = 17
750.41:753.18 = 16.9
